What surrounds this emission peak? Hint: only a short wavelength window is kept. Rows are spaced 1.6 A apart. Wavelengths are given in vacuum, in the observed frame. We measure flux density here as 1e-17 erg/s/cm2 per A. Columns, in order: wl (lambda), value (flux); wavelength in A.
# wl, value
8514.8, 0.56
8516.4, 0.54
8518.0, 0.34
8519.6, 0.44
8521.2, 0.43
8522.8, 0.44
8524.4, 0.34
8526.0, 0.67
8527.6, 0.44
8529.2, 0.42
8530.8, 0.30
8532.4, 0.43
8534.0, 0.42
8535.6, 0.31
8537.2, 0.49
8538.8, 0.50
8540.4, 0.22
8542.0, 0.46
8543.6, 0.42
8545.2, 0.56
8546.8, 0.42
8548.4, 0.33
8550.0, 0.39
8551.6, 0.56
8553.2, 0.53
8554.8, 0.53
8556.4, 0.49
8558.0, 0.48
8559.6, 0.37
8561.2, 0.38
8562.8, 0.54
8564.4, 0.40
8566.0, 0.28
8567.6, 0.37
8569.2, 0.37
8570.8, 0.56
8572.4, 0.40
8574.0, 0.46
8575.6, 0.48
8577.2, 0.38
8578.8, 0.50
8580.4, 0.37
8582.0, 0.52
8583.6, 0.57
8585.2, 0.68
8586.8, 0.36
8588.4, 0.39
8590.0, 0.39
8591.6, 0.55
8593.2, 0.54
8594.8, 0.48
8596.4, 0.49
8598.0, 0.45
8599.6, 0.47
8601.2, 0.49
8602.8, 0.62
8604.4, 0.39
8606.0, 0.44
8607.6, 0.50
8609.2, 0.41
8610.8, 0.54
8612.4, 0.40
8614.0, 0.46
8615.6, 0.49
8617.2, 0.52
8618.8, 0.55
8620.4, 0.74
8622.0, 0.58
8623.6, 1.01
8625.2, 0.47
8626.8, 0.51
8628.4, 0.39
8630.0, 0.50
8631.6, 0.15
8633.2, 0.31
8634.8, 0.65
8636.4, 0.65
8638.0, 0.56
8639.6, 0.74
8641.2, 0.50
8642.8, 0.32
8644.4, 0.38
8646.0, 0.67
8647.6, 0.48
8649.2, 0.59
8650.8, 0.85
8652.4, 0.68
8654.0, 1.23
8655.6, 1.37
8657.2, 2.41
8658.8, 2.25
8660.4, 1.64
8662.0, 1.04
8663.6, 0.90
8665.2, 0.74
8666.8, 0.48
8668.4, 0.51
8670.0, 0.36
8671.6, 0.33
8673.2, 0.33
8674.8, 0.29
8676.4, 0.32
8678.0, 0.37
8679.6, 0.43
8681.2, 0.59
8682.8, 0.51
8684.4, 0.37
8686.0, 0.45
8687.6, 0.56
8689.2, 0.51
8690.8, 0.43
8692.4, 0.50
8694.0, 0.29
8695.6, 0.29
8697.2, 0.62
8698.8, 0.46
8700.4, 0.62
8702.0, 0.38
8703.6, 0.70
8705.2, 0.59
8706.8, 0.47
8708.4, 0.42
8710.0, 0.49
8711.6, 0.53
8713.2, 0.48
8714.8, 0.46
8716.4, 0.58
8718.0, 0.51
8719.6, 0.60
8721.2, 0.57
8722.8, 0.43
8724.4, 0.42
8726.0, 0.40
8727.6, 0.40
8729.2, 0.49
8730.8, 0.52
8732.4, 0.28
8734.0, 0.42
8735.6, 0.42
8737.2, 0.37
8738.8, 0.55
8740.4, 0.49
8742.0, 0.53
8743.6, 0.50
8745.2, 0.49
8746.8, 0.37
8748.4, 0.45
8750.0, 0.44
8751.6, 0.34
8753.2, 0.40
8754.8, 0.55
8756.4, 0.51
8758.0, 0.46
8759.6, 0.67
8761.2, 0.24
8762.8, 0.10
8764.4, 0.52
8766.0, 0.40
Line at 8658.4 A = H-gamma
